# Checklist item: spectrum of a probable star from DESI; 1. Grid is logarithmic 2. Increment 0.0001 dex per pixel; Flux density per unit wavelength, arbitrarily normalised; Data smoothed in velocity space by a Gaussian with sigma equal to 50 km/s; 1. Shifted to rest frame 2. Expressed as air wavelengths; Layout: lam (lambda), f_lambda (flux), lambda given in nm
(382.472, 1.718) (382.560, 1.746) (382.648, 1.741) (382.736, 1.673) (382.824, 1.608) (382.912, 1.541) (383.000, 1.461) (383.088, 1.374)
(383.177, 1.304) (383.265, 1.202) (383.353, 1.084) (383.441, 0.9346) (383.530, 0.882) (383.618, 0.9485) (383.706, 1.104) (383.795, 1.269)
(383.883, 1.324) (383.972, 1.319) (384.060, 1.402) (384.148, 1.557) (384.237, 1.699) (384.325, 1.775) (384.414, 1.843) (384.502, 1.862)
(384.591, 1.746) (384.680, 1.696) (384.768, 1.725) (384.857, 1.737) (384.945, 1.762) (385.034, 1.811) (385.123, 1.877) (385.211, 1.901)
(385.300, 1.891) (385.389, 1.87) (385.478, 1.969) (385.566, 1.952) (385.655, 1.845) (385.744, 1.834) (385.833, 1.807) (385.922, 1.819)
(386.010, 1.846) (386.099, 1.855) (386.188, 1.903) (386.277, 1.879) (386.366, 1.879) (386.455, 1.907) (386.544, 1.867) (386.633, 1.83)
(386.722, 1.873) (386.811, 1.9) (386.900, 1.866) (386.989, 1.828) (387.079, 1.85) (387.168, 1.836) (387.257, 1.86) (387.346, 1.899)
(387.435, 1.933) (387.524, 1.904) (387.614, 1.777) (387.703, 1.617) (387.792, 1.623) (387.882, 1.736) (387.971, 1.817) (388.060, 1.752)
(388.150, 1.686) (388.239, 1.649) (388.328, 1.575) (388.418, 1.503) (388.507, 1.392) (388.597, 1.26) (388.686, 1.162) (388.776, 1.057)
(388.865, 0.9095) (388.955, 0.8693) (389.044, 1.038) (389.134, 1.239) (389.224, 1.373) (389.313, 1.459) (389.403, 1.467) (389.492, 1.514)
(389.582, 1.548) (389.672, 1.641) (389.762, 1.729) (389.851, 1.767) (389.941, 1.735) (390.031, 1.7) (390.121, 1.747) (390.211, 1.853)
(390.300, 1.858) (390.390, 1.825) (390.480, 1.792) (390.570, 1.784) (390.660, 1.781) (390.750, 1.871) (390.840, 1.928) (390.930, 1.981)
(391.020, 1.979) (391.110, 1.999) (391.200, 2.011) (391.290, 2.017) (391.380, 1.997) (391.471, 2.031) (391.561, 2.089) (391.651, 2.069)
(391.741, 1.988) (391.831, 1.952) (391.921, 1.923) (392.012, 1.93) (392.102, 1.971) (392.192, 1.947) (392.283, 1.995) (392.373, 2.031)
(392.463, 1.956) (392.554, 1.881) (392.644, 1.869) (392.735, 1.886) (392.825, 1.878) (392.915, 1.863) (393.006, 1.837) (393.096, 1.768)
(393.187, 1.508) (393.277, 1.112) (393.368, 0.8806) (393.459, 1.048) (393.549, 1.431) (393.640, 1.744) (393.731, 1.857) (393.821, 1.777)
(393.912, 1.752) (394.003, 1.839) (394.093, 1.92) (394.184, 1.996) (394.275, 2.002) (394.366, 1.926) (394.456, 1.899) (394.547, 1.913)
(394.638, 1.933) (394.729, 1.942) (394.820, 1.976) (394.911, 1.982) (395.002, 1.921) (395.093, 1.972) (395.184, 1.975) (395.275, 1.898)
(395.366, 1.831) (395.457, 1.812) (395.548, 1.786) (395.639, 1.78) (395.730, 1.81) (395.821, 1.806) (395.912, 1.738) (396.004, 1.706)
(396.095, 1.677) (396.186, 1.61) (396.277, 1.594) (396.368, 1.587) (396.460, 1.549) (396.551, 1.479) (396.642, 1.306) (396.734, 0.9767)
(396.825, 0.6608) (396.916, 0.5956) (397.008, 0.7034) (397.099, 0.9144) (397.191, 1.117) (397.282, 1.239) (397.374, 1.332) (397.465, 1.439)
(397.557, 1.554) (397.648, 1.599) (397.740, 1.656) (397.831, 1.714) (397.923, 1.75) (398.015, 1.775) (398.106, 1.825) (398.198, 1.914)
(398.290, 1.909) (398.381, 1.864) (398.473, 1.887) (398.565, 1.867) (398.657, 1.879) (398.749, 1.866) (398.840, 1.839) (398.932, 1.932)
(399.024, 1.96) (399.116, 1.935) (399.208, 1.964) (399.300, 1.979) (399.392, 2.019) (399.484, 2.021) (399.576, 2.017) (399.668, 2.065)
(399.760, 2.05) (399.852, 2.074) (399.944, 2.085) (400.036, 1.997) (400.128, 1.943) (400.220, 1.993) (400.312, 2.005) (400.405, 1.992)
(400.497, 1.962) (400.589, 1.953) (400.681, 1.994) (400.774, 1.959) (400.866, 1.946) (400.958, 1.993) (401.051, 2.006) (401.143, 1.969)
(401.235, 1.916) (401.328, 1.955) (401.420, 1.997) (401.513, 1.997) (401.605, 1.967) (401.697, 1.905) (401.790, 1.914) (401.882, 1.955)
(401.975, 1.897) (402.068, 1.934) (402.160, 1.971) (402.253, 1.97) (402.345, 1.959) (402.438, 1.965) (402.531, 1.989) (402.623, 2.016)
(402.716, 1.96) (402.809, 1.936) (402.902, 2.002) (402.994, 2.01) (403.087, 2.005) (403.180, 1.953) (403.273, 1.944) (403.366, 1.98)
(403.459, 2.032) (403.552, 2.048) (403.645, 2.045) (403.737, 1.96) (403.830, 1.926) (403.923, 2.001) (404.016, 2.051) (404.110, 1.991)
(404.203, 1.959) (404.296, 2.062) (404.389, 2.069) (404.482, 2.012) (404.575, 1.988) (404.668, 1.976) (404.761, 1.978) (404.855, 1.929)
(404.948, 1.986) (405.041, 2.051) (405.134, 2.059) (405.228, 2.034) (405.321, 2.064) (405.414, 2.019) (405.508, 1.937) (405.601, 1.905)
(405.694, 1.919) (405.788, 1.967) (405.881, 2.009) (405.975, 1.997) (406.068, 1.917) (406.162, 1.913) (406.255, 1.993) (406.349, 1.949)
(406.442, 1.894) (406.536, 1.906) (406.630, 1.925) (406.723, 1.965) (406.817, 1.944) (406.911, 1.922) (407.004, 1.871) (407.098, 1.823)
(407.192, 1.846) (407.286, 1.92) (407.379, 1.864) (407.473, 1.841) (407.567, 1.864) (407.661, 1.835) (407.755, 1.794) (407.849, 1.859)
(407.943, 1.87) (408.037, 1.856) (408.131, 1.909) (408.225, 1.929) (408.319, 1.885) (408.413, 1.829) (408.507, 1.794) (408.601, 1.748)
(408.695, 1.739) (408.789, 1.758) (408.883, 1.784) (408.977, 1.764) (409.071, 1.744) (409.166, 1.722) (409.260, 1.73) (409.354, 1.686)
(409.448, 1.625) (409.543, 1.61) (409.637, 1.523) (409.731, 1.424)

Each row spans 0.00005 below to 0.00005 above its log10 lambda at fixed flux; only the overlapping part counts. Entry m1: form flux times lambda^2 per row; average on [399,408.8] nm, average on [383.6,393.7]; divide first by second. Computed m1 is 1.2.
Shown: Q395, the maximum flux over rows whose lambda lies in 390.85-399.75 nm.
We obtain 2.089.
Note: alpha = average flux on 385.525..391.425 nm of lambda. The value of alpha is 1.71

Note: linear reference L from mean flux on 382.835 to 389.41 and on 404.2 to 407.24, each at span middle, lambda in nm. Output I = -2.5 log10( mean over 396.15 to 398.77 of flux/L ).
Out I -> 0.22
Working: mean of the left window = 1.61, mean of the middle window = 1.48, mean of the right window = 1.96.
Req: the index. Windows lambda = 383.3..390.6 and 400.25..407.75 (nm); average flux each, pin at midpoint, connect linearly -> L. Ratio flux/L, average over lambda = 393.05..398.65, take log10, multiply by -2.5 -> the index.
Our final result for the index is 0.11 mag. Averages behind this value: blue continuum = 1.64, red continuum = 1.96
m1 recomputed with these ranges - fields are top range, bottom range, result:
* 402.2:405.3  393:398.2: 1.29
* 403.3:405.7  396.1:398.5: 1.43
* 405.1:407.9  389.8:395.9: 1.12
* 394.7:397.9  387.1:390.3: 1.03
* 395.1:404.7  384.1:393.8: 1.11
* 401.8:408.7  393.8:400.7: 1.15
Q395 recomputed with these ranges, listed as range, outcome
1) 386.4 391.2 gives 2.011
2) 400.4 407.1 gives 2.069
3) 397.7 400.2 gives 2.085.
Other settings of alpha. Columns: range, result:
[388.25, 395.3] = 1.74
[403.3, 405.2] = 2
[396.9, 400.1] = 1.74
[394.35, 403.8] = 1.82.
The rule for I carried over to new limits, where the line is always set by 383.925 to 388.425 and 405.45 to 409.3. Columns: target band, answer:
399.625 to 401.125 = -0.09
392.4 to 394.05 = 0.09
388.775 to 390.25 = 0.23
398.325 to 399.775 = -0.06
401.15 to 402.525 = -0.06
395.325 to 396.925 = 0.19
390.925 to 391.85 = -0.12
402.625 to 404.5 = -0.08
